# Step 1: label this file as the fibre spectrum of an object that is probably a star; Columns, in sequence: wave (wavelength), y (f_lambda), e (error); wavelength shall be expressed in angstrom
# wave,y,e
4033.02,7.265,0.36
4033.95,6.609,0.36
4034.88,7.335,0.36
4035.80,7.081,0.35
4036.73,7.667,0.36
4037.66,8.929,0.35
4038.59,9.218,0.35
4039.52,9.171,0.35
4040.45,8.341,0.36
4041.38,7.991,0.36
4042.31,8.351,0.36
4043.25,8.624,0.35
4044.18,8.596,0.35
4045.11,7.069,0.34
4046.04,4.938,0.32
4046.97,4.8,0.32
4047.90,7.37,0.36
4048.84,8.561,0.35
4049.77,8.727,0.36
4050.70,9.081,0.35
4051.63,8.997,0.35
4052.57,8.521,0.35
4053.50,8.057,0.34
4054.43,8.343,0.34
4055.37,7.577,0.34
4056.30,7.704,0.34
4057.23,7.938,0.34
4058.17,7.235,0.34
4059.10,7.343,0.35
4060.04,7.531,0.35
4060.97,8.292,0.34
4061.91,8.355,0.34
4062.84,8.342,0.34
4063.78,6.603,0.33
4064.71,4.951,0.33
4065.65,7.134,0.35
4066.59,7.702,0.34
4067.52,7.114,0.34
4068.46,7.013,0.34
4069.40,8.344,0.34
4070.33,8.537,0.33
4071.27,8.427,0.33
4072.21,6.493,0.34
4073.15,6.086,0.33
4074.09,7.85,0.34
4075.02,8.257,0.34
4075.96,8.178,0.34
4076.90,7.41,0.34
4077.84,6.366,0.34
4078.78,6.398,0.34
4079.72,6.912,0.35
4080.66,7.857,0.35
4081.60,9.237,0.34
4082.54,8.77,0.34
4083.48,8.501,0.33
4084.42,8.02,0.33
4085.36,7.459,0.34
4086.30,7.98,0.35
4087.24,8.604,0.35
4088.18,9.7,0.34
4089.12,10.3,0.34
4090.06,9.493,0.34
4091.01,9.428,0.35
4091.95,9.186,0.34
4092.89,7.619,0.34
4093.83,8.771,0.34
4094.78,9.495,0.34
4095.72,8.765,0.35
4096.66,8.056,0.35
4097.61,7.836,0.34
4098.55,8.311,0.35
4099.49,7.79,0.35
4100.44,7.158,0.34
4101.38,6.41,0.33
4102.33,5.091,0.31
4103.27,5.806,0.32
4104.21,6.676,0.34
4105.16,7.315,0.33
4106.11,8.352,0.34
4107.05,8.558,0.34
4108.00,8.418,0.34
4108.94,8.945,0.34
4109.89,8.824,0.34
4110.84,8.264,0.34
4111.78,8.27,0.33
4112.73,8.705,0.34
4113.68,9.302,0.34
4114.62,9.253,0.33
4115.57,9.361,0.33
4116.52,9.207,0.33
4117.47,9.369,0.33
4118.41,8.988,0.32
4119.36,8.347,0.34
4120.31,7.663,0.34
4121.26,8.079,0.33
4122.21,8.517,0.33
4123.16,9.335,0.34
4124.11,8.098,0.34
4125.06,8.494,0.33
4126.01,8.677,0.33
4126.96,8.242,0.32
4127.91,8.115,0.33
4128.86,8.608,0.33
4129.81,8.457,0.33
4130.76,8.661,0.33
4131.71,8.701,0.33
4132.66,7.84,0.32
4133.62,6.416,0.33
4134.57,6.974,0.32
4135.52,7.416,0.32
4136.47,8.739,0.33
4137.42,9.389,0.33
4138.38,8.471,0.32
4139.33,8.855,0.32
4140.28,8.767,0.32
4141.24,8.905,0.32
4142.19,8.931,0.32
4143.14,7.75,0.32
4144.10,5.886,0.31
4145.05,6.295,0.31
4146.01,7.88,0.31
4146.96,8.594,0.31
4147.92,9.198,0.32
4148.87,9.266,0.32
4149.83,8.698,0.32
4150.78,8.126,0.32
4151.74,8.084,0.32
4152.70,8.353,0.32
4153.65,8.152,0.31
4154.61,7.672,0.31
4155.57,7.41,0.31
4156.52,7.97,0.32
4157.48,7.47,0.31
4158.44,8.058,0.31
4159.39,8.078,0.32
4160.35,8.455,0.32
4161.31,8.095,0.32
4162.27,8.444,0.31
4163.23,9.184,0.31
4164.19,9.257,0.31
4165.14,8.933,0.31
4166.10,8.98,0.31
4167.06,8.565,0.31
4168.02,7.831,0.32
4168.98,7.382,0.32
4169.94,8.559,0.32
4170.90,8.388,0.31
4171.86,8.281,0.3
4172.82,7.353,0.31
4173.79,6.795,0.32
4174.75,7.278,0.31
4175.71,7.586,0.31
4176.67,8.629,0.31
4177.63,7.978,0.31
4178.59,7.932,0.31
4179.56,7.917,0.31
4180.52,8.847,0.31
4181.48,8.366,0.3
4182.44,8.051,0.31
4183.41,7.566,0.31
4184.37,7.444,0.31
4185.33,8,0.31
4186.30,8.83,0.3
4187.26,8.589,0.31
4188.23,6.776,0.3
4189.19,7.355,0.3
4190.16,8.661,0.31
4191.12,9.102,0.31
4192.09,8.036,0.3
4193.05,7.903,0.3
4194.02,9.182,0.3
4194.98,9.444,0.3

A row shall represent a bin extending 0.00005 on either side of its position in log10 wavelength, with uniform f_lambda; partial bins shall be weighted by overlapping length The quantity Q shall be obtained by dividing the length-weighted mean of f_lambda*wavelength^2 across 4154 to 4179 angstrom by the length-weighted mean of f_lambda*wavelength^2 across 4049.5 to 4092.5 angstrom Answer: 1.1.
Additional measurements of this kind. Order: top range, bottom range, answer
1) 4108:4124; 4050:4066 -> 1.16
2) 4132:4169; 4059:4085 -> 1.12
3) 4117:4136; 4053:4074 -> 1.13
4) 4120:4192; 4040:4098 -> 1.07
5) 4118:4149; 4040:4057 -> 1.09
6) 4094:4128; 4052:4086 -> 1.10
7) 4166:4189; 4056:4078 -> 1.12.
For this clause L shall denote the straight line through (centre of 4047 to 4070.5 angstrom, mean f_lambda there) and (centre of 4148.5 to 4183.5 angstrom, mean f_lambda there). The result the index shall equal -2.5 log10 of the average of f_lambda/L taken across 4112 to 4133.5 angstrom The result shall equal -0.08 mag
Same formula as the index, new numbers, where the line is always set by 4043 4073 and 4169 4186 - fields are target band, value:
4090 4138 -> -0.07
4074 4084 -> -0.02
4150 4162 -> -0.02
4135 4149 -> -0.06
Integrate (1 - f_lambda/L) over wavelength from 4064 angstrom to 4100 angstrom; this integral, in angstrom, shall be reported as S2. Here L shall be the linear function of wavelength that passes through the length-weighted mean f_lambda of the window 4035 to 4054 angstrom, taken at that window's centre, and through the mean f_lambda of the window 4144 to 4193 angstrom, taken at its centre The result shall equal 0.13 angstrom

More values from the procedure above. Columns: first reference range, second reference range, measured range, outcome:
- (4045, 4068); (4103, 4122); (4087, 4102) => -0.73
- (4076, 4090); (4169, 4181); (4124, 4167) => -1.31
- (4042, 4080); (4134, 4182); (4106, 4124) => -1.87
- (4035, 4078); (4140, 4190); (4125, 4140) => -0.50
